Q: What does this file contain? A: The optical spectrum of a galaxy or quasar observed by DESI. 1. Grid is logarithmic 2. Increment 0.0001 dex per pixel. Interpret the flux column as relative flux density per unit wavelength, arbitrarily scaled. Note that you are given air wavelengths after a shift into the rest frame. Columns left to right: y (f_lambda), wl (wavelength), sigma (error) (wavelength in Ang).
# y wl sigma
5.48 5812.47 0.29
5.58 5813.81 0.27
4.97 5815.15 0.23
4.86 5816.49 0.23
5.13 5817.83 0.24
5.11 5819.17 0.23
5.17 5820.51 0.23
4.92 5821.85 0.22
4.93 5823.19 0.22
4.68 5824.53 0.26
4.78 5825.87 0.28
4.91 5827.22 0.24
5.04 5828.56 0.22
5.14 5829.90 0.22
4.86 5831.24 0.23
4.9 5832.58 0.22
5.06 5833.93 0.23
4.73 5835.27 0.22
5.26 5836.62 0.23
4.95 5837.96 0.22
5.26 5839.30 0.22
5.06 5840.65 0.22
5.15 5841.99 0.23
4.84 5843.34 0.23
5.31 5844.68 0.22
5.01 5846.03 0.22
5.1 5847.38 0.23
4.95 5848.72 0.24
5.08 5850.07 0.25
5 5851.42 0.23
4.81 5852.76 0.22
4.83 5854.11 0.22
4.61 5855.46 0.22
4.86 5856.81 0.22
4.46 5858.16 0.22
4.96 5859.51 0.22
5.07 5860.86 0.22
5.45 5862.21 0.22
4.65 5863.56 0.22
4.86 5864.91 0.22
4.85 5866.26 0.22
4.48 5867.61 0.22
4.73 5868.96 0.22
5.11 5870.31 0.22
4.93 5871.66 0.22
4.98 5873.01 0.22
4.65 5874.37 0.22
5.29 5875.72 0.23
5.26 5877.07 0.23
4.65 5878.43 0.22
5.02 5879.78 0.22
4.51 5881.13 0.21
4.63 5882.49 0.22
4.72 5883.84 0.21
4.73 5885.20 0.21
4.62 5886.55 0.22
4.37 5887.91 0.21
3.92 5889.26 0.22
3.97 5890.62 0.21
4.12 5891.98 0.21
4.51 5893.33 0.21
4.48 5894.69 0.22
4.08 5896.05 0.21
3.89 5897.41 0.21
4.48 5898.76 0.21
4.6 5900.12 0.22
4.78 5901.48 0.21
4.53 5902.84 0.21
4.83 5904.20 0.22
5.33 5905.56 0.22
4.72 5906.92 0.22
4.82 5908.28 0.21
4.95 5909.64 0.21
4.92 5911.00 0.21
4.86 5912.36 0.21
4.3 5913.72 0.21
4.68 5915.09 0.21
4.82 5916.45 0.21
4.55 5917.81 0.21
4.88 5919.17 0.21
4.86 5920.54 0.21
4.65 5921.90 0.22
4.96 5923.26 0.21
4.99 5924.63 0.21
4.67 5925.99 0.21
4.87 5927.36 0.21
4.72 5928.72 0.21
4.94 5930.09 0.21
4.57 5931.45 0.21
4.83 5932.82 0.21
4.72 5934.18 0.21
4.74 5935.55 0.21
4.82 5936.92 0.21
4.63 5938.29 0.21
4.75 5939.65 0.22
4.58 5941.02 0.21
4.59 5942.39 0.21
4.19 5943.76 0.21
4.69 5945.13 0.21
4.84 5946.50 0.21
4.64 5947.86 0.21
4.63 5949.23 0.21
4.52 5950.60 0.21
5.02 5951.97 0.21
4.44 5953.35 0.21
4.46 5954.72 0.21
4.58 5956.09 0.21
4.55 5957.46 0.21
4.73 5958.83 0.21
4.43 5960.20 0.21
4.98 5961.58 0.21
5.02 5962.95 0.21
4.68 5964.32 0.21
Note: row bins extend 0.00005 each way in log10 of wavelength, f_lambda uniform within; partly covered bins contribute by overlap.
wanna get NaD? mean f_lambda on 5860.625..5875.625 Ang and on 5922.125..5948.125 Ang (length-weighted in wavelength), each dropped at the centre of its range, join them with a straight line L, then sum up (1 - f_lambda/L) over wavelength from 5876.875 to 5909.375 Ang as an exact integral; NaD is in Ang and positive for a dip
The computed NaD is 1.8 Ang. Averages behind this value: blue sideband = 4.9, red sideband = 4.72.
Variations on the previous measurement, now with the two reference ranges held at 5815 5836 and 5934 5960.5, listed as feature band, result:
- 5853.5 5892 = 0.6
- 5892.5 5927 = 0.3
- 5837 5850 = -0.5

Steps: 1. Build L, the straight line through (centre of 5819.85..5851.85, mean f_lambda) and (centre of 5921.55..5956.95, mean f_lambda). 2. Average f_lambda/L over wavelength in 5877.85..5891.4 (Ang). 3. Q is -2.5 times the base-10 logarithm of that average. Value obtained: 0.08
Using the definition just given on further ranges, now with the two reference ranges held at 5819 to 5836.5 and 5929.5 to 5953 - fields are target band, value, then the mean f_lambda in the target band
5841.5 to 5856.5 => -0.015 mag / 4.97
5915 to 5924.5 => -0.013 mag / 4.79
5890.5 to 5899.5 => 0.133 mag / 4.24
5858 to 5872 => -0.005 mag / 4.88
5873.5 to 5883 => -0.007 mag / 4.86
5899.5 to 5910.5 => -0.013 mag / 4.82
